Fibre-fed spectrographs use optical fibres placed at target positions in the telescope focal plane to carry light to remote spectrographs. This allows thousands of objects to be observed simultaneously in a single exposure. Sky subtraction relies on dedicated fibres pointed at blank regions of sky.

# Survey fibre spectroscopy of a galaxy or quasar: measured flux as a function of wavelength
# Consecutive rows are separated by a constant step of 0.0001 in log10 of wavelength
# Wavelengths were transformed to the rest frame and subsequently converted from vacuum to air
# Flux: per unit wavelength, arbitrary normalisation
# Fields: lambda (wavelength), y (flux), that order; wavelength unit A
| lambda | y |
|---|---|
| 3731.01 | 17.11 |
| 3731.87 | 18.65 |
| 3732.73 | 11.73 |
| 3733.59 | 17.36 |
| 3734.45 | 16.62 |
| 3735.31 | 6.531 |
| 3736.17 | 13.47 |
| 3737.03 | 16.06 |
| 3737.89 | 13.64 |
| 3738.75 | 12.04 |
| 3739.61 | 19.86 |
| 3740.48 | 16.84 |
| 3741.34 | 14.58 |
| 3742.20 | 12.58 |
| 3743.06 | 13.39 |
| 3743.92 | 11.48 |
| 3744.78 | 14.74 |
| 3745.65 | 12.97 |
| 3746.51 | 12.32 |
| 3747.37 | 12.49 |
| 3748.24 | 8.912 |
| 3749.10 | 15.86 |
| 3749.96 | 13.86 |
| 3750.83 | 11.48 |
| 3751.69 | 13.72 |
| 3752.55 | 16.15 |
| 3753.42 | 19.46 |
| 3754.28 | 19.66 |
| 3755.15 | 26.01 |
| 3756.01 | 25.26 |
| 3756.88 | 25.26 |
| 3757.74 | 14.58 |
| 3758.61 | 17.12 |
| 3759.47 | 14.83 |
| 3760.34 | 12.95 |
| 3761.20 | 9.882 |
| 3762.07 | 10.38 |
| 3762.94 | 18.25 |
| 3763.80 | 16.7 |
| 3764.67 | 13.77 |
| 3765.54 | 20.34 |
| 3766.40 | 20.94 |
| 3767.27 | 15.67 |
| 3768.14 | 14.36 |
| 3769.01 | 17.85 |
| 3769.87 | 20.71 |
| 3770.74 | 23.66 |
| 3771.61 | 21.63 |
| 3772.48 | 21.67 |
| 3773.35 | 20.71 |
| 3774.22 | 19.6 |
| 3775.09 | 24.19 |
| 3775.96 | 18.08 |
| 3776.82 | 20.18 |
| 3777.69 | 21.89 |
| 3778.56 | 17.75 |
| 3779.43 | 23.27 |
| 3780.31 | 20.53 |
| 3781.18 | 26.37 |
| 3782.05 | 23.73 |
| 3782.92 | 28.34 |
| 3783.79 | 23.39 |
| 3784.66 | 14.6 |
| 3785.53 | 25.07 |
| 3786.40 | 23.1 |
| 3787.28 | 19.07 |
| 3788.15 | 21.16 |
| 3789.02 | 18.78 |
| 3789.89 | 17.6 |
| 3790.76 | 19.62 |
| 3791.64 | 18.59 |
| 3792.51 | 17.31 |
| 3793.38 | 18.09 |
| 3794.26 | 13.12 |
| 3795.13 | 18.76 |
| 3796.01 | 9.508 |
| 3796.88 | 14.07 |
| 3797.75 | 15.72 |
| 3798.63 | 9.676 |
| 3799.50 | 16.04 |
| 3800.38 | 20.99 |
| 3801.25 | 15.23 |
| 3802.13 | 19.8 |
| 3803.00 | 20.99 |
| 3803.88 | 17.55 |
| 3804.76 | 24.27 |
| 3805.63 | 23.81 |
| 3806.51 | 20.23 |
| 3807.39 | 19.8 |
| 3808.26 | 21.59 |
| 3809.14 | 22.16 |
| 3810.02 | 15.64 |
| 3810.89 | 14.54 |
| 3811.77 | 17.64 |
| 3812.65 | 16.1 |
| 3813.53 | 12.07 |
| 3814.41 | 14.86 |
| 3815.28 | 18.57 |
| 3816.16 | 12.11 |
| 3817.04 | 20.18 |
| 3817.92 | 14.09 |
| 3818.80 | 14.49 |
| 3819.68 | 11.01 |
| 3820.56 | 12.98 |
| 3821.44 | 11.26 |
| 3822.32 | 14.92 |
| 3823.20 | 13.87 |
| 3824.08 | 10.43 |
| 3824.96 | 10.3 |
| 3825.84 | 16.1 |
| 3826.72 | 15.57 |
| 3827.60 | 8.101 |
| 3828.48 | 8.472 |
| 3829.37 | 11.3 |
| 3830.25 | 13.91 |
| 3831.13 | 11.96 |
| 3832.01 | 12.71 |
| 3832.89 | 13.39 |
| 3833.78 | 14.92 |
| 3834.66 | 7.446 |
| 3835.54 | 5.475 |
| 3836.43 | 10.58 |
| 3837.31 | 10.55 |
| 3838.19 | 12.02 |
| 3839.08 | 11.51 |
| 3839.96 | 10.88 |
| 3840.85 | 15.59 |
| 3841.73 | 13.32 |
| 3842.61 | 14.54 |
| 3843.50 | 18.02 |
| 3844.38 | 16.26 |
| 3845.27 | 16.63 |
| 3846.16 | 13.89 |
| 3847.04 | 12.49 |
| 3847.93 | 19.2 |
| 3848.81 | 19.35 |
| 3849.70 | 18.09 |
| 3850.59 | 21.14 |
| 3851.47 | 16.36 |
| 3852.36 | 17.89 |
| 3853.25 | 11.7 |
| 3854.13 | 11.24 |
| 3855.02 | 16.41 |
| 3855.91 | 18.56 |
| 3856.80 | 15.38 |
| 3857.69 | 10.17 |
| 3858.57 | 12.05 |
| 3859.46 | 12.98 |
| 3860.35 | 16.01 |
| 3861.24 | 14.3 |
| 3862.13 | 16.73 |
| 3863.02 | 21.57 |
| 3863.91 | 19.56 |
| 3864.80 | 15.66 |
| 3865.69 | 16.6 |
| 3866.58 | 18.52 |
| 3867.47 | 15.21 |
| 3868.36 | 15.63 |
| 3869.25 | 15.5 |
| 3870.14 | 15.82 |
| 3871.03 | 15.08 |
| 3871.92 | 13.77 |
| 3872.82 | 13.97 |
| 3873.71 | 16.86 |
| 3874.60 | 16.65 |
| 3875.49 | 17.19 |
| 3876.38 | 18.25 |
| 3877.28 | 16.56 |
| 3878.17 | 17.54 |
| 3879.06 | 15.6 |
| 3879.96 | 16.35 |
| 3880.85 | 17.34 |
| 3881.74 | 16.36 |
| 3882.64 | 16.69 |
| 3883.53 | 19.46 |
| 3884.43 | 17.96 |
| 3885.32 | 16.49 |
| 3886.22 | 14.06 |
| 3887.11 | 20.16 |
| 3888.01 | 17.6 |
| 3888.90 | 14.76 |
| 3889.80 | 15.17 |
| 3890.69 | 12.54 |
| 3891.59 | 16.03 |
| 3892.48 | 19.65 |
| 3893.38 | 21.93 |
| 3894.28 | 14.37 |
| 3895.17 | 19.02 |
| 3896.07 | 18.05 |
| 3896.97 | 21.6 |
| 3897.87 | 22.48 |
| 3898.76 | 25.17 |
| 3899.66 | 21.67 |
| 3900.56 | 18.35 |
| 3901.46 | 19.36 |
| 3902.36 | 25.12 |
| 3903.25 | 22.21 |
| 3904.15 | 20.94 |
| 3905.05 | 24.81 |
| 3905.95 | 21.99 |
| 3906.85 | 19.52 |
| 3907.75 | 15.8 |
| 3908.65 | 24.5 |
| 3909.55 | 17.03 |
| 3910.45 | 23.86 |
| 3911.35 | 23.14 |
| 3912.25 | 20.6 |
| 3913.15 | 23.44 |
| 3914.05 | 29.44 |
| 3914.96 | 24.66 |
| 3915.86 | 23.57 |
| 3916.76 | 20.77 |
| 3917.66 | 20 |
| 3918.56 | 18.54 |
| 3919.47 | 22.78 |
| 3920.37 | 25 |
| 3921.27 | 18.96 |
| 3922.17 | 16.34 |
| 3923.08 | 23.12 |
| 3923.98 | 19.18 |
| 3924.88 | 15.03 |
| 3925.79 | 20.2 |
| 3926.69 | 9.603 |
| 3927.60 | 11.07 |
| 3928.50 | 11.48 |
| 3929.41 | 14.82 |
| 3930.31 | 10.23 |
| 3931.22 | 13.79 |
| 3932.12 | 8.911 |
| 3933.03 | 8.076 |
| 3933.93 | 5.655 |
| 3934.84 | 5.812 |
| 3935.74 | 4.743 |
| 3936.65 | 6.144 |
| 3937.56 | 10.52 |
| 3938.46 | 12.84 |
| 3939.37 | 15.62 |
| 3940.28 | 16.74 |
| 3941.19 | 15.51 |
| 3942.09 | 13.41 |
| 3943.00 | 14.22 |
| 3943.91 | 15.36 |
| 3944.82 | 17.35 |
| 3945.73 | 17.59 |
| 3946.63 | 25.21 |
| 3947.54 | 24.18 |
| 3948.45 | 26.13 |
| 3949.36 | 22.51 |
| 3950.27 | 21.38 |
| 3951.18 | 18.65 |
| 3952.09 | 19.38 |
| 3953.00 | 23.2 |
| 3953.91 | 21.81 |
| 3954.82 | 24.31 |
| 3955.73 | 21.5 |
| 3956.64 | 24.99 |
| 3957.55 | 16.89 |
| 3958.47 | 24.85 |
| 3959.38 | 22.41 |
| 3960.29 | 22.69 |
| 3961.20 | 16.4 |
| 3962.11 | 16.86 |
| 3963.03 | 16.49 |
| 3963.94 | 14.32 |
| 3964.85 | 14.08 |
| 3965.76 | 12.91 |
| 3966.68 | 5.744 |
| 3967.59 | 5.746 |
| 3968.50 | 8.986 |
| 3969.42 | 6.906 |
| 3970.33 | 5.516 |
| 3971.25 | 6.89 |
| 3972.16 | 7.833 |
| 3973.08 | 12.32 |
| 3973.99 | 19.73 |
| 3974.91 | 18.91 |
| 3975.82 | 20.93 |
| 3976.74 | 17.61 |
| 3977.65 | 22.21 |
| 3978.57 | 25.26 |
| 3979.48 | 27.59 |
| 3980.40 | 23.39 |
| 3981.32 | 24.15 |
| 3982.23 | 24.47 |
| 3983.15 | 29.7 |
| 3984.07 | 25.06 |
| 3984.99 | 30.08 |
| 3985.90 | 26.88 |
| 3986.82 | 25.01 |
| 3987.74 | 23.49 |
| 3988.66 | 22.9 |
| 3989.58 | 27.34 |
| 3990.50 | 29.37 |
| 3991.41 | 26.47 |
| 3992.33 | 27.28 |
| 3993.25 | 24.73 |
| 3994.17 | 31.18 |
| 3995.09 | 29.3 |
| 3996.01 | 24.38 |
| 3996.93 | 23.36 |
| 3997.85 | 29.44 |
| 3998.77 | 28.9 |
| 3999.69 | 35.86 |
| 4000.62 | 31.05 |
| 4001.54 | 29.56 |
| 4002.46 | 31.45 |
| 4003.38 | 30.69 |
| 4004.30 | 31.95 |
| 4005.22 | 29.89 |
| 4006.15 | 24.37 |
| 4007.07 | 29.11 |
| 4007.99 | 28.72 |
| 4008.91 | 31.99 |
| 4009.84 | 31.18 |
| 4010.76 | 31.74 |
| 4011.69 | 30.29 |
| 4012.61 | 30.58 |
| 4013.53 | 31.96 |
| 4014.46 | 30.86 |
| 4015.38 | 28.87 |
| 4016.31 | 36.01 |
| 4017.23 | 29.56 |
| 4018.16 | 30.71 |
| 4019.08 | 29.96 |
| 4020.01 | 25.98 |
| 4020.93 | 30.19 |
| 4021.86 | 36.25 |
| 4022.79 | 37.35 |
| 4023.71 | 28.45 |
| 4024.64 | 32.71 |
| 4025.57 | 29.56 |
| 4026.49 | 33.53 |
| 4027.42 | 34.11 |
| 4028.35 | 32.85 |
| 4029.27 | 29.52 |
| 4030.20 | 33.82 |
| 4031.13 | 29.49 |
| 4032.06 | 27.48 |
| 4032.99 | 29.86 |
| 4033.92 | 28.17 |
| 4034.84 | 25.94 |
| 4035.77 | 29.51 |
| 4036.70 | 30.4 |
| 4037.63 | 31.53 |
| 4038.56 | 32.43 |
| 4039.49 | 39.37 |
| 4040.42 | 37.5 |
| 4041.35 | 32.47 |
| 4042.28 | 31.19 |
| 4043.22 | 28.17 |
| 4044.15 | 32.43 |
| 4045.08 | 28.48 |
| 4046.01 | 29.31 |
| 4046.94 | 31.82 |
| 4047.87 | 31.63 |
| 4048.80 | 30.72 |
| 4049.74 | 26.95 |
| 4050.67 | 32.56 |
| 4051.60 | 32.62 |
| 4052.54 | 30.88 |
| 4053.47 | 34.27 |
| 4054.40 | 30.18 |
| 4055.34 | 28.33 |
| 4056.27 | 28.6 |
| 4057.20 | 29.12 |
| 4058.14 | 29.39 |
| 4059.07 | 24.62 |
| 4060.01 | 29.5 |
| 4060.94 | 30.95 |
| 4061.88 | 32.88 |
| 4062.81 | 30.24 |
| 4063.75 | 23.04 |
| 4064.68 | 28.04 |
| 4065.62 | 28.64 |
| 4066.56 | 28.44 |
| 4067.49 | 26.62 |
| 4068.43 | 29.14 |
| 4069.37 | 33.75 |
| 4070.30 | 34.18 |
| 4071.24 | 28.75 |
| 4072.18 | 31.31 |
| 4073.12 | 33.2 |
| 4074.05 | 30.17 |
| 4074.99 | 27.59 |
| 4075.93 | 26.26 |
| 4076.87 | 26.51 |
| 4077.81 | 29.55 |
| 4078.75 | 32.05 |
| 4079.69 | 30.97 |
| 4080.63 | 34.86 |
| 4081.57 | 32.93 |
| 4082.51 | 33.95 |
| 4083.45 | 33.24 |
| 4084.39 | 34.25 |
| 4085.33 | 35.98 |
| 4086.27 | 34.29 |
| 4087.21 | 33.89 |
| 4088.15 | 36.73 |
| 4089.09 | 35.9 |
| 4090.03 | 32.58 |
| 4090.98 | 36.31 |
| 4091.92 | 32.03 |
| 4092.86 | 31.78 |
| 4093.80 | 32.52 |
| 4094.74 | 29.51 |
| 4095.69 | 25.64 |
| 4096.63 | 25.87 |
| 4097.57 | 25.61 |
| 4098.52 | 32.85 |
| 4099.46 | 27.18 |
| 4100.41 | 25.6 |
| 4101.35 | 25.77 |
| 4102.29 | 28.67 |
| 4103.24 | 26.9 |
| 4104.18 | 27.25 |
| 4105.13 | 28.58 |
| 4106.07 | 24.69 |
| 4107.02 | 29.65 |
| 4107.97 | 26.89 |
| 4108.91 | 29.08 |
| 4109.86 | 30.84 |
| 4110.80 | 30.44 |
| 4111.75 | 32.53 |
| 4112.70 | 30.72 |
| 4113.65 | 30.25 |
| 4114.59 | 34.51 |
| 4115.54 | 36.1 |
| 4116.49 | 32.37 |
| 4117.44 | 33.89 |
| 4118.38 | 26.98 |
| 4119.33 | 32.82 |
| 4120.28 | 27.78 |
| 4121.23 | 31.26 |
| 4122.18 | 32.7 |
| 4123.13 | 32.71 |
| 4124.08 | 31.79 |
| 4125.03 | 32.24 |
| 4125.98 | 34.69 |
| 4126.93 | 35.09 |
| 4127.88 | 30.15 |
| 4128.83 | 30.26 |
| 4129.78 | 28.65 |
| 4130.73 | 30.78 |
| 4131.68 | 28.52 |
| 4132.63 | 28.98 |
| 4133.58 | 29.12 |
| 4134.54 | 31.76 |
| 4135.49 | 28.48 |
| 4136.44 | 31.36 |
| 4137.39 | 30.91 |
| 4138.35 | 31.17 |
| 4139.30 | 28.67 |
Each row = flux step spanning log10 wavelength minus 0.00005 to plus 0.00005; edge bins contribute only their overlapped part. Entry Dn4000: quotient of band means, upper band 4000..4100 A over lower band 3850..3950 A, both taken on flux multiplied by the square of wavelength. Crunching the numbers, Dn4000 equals 1.9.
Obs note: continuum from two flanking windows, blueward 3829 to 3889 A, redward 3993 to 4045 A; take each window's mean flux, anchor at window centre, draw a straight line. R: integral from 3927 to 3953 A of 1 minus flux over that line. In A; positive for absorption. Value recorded 9.6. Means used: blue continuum 15.3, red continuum 30.7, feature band 14.7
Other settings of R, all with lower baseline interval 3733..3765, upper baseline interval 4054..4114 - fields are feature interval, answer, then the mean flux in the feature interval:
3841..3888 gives 9.5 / 16.2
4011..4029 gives -2.8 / 31.6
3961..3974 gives 7.3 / 11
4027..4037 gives -0.8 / 30.1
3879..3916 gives 3.5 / 19.7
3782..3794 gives -2.5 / 20.4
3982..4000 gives -0.9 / 27.2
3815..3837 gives 7.2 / 12.5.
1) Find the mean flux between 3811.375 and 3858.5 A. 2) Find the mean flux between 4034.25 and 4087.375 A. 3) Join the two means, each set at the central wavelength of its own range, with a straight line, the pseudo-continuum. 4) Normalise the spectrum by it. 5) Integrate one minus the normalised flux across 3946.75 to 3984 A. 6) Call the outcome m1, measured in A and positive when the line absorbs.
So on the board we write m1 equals 7.8 A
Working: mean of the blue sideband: 13.9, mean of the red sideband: 30.8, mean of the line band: 18.6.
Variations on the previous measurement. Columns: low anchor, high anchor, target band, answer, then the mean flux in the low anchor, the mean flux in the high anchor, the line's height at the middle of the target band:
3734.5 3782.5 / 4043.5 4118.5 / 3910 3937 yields 8.1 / 17.1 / 30.4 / 23.9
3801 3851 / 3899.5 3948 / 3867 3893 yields 0.0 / 15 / 17.5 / 16.4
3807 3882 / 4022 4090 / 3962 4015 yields 5.3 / 14.9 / 31.1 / 25.9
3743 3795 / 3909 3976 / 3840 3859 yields 2.2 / 18.3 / 16.7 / 17.5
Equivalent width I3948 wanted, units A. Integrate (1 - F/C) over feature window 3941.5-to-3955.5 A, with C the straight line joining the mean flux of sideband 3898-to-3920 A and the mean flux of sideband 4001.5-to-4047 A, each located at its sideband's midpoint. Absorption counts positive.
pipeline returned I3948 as 2.7 A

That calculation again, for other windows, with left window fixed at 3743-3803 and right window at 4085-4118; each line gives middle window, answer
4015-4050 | -4.0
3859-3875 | 4.0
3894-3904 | 0.9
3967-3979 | 5.6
